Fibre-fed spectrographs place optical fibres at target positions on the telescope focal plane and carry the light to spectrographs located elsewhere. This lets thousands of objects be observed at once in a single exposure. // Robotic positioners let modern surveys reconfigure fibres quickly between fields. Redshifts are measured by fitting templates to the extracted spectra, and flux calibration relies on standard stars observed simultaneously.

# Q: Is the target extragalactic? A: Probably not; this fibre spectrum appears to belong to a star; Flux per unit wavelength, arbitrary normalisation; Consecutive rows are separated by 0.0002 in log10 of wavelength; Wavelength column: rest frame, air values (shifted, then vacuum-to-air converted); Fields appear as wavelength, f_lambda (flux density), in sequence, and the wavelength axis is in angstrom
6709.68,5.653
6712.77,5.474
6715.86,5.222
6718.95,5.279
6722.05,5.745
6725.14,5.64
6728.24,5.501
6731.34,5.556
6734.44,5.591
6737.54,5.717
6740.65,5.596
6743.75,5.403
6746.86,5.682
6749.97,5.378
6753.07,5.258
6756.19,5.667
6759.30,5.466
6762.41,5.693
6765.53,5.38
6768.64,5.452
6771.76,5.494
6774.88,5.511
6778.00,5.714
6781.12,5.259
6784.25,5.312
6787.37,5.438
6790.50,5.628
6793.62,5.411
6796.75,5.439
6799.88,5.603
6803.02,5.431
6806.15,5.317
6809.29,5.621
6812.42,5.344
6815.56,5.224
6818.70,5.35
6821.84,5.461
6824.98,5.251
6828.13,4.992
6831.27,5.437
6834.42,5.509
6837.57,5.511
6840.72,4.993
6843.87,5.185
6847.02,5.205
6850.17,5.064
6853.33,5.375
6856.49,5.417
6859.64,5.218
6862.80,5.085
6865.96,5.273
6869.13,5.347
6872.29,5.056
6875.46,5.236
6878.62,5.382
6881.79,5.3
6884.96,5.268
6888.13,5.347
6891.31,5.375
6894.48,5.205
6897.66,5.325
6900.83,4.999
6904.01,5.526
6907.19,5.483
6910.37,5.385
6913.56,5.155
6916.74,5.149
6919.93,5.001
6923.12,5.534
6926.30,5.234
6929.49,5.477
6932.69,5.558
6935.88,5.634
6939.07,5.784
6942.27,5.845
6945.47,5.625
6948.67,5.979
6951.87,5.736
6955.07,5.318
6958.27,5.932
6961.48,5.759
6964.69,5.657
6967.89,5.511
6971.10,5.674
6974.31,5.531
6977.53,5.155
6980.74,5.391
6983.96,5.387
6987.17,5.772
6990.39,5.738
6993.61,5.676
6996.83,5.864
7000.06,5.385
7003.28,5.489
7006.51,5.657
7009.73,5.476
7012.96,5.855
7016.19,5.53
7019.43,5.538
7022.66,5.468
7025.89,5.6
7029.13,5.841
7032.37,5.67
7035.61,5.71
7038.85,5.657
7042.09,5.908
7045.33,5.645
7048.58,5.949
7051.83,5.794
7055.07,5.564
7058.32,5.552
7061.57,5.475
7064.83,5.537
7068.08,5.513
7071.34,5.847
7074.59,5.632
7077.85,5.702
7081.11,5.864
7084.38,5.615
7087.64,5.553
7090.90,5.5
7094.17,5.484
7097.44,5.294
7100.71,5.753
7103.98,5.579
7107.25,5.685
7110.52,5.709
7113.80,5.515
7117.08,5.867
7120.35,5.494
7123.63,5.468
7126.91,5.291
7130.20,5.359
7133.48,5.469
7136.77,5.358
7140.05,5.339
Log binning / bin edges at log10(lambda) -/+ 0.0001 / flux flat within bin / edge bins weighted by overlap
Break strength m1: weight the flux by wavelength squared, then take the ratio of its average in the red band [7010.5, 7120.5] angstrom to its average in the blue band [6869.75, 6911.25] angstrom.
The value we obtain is 1.12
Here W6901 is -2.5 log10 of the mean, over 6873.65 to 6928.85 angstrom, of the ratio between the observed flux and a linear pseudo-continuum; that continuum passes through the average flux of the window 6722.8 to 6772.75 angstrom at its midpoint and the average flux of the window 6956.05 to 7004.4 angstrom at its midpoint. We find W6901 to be 0.06 mag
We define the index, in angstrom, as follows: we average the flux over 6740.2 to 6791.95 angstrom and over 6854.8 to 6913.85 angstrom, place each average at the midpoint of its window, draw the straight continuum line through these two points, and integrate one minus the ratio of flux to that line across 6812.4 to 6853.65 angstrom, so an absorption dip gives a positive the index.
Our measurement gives 0.77 angstrom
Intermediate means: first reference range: 5.49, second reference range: 5.29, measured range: 5.27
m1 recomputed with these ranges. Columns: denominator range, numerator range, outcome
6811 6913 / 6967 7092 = 1.12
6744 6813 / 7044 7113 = 1.12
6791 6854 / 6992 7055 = 1.12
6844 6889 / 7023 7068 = 1.14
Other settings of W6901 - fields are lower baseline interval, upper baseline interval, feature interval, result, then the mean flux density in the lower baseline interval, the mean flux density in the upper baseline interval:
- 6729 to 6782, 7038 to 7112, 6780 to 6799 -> 0.022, 5.52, 5.64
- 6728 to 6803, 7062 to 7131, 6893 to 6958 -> 0.017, 5.5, 5.58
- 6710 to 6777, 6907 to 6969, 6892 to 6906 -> 0.051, 5.51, 5.54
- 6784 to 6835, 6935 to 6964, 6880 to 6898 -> 0.058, 5.4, 5.73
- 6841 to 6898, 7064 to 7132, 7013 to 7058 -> -0.037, 5.25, 5.58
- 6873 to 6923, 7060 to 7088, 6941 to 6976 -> -0.055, 5.28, 5.64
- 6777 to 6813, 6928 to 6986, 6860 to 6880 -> 0.061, 5.46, 5.61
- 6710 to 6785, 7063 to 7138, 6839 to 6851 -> 0.082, 5.5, 5.57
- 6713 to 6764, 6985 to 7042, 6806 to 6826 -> 0.037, 5.52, 5.65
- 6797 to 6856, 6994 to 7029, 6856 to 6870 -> 0.026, 5.33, 5.6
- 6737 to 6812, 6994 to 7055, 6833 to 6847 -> 0.050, 5.49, 5.67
